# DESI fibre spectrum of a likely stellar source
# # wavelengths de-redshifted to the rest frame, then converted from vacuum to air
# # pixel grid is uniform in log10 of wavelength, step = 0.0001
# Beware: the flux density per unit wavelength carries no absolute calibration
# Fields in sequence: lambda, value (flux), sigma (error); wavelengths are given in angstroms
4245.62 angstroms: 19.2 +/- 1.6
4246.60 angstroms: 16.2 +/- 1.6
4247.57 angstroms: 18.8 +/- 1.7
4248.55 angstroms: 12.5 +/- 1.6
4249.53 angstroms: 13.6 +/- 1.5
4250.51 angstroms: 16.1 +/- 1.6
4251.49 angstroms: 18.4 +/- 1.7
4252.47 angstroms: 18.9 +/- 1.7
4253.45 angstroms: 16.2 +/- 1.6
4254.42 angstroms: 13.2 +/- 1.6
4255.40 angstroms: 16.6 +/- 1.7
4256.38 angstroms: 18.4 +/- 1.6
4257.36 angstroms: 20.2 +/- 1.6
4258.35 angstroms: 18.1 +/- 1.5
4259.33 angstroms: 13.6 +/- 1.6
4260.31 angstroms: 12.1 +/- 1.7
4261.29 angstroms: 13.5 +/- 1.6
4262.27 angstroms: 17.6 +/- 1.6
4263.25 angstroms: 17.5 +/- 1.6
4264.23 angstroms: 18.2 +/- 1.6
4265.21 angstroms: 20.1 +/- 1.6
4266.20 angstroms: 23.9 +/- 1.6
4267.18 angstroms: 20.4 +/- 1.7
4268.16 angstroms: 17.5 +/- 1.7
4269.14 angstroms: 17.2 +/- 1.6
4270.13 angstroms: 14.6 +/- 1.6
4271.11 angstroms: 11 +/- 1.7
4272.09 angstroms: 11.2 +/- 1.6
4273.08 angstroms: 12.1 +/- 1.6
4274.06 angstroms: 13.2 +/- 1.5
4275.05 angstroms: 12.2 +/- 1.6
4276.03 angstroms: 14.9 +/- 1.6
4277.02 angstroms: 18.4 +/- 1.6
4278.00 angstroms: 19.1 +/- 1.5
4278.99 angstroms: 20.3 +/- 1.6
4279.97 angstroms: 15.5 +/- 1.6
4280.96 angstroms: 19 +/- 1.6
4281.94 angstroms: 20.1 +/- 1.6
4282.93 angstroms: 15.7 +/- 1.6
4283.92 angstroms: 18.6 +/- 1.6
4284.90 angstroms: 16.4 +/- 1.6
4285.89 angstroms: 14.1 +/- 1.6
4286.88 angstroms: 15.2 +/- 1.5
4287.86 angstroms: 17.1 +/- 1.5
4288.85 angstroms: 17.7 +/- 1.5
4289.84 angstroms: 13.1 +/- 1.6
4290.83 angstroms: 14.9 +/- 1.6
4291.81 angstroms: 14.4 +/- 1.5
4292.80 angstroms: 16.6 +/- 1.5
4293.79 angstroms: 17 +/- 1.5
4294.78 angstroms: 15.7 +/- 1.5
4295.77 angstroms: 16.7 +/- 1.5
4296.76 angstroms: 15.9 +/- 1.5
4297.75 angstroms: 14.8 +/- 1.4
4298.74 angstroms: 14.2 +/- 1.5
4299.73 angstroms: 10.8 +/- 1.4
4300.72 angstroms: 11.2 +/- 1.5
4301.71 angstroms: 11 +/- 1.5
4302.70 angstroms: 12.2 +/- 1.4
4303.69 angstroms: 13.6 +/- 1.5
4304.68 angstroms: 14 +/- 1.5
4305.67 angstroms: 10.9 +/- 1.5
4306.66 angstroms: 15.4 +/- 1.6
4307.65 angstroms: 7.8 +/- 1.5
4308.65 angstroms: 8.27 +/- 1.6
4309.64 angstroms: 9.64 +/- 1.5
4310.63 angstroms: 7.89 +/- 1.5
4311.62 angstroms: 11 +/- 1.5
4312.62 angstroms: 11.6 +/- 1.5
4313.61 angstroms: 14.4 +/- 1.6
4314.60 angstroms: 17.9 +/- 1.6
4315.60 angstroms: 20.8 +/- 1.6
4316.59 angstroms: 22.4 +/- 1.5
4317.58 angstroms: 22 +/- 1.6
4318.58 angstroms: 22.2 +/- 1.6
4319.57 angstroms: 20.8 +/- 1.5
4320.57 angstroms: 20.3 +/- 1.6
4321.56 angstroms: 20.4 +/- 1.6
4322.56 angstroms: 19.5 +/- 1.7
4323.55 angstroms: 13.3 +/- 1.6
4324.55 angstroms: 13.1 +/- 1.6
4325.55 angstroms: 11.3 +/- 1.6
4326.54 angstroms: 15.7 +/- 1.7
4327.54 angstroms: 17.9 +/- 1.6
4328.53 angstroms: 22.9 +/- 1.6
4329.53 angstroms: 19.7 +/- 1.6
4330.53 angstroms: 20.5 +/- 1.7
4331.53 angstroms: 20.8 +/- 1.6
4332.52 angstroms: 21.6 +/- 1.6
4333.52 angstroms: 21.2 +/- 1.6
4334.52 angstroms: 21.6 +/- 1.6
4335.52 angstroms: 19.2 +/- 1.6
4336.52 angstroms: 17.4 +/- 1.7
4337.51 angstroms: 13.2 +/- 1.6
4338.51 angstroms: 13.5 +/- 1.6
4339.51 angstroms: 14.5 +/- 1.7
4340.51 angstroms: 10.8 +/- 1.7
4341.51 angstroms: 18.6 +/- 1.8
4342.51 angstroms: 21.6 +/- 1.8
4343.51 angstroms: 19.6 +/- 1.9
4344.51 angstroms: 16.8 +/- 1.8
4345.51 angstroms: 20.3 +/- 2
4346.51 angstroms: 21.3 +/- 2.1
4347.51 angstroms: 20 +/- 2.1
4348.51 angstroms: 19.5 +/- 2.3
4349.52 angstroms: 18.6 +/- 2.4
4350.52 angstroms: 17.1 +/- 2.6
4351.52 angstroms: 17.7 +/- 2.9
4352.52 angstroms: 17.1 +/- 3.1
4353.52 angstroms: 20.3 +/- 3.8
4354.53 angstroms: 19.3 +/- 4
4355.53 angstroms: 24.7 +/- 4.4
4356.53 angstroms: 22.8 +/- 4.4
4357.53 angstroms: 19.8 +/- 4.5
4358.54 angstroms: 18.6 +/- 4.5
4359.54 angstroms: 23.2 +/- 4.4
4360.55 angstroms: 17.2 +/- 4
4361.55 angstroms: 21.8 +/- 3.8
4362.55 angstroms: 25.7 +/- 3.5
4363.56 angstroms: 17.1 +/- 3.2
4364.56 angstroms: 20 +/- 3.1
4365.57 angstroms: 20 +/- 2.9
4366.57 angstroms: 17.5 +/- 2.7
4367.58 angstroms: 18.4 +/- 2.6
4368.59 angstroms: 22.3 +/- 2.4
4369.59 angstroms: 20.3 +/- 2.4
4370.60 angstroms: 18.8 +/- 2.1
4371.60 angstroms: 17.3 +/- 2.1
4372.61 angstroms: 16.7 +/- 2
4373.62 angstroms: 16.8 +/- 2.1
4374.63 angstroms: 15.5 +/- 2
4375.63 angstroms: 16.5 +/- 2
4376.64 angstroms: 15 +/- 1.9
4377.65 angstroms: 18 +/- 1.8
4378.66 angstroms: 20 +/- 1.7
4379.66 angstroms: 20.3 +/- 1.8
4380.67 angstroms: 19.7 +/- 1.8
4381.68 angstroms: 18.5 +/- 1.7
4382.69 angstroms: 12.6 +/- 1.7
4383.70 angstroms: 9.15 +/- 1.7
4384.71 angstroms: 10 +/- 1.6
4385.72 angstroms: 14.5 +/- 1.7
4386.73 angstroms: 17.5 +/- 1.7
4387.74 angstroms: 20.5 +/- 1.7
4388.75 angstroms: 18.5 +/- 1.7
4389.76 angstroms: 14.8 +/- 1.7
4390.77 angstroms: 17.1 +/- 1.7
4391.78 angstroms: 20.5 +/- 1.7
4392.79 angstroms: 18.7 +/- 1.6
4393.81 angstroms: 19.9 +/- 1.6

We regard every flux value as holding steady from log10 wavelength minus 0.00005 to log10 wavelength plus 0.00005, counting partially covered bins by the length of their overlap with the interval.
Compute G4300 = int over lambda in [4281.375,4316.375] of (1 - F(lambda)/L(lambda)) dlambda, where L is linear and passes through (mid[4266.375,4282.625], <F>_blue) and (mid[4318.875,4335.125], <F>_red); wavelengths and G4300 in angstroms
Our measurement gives 6.2 angstroms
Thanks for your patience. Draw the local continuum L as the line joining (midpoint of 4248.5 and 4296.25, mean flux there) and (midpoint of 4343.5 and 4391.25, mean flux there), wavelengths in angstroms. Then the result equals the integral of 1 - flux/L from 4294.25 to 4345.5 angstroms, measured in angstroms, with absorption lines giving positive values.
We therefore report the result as 3.9 angstroms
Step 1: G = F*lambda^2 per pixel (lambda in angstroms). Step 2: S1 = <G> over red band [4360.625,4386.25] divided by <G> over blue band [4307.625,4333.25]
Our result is 1.1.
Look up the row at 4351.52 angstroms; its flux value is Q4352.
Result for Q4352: 17.7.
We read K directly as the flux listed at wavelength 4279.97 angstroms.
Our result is 15.5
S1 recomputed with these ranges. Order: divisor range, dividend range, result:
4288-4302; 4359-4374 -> 1.38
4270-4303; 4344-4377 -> 1.31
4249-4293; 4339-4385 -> 1.18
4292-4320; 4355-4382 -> 1.37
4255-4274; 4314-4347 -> 1.16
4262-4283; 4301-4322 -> 0.90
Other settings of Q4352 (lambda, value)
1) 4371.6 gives 17.3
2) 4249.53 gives 13.6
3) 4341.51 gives 18.6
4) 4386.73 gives 17.5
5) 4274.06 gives 13.2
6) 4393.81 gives 19.9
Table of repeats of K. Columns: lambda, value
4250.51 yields 16.1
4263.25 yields 17.5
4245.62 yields 19.2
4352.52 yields 17.1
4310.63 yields 7.89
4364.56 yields 20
